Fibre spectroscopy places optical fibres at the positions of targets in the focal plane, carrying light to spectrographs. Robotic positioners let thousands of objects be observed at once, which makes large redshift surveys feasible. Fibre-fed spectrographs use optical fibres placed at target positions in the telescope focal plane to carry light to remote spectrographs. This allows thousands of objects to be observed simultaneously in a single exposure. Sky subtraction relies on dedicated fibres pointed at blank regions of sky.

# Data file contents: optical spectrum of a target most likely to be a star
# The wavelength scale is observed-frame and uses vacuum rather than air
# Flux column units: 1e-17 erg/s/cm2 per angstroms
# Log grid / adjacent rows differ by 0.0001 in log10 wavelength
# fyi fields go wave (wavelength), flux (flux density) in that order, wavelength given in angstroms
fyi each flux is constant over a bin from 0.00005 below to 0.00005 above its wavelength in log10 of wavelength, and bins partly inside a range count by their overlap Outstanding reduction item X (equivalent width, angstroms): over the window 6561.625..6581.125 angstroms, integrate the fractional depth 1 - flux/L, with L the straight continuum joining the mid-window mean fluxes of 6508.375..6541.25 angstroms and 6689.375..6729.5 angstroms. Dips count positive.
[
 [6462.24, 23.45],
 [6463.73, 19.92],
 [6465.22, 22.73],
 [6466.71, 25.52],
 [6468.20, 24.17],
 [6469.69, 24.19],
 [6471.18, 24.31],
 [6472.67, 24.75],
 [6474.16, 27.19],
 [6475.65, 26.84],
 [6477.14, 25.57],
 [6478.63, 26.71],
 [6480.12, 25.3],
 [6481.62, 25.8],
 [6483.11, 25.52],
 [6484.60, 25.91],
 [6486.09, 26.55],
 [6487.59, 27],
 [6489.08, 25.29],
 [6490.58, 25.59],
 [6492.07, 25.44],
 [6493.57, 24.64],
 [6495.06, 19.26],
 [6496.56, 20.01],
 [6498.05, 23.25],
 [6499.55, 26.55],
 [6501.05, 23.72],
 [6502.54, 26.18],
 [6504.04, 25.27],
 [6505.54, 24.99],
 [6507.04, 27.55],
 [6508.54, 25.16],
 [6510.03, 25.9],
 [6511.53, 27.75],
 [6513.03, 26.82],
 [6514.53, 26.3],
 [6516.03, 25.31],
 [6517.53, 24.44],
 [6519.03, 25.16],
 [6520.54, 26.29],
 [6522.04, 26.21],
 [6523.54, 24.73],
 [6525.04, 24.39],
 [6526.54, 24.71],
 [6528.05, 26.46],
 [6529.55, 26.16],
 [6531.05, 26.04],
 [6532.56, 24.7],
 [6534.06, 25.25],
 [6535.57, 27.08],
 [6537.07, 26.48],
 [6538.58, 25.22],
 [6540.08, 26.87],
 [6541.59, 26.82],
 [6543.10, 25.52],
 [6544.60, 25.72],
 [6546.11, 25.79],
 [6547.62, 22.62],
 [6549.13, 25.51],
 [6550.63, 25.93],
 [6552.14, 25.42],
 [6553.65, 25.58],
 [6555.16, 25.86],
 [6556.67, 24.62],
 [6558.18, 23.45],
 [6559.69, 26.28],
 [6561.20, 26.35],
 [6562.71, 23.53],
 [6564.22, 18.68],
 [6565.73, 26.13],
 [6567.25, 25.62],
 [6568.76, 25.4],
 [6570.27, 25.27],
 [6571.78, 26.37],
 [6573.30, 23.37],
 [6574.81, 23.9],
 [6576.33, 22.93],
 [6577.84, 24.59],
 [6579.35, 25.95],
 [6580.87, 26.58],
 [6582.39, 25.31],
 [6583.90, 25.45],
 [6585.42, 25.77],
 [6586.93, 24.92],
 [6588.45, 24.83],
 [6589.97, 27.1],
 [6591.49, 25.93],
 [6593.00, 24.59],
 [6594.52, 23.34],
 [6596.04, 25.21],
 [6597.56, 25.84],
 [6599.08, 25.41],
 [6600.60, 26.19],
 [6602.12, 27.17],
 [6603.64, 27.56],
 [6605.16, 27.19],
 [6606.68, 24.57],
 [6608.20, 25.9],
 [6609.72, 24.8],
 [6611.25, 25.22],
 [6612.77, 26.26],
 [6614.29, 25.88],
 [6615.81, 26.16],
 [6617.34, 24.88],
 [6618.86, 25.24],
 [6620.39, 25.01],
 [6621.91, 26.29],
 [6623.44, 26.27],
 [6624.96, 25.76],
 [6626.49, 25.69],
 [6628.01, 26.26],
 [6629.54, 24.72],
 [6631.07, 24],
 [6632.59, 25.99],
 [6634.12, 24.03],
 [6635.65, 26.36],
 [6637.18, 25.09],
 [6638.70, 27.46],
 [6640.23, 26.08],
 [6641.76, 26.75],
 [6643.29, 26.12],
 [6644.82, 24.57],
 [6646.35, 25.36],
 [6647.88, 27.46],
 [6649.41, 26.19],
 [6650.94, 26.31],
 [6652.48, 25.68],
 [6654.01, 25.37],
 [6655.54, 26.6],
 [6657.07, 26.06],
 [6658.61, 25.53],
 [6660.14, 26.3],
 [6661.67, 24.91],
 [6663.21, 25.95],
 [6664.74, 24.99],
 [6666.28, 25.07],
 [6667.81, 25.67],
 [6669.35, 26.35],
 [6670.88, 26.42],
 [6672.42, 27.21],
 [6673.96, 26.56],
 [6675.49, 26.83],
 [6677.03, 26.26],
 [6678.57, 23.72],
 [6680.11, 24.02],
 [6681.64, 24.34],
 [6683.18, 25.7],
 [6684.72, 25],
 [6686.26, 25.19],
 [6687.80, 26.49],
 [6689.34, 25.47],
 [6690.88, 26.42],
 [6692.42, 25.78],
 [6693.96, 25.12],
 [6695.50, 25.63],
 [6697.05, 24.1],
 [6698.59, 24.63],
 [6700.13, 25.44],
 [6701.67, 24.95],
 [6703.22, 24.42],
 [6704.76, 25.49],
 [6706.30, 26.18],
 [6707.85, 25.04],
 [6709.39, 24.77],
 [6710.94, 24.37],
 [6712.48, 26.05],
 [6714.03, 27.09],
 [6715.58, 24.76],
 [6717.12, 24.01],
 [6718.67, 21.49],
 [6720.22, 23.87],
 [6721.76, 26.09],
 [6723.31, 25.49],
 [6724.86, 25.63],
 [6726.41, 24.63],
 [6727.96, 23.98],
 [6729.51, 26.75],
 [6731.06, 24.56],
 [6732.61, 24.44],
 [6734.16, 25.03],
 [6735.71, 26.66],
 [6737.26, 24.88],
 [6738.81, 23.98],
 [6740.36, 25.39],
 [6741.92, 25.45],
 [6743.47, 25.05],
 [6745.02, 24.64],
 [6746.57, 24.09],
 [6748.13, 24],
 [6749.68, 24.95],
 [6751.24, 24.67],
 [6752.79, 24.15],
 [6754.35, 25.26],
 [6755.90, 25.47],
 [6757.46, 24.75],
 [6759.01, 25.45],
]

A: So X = 0.9 angstroms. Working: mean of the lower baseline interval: 25.8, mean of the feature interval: 24.5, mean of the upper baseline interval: 25.1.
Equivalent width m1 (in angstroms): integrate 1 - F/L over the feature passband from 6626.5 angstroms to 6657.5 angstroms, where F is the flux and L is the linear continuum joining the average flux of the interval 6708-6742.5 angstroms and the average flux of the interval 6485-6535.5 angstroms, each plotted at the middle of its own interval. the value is -0.9 angstroms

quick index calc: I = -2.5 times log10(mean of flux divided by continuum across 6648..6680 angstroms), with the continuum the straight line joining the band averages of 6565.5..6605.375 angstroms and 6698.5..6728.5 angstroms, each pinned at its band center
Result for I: -0.03 mag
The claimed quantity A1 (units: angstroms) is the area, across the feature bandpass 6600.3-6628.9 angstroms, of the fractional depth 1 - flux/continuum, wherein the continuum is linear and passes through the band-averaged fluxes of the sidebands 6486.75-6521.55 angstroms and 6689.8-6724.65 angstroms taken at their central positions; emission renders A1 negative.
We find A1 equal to -0.92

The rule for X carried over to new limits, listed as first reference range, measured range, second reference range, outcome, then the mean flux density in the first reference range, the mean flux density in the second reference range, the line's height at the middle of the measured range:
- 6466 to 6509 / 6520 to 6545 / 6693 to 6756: -0.7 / 25.1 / 24.9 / 25.1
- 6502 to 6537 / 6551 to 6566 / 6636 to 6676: 0.7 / 25.8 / 26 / 25.9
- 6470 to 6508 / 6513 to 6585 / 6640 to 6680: 0.4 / 25.2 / 25.9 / 25.4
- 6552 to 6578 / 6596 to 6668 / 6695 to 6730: -2.9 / 24.6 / 25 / 24.8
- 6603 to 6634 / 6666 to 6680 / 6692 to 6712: -0.4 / 25.6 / 25.1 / 25.3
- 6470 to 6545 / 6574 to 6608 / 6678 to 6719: -0.2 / 25.5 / 25.1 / 25.3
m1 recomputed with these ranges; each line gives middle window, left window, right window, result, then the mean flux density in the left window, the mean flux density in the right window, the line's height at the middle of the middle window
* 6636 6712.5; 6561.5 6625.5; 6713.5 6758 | -1.77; 25.3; 24.9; 25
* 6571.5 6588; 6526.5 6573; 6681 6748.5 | 0.20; 25.3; 25.1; 25.3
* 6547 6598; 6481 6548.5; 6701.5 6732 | 0.64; 25.4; 25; 25.3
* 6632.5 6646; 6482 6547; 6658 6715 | -0.17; 25.4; 25.5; 25.5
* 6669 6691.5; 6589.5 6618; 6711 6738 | -0.39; 25.7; 25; 25.3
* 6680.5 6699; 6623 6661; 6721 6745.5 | 0.13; 25.8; 25.2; 25.5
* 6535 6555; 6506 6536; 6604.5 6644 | 0.04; 25.8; 25.7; 25.8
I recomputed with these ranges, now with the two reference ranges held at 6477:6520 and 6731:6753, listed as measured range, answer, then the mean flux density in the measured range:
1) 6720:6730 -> -0.017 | 25.2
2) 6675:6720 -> -0.008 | 25.1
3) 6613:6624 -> -0.027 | 25.7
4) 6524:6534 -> -0.007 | 25.4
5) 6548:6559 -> 0.002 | 25.1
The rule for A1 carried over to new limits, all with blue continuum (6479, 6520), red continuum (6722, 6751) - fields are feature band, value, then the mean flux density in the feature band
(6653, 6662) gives -0.3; 25.9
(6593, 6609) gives -0.4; 25.8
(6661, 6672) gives -0.3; 25.7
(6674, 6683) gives -0.1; 25.2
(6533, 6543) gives -0.4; 26.2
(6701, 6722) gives 0.1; 24.9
